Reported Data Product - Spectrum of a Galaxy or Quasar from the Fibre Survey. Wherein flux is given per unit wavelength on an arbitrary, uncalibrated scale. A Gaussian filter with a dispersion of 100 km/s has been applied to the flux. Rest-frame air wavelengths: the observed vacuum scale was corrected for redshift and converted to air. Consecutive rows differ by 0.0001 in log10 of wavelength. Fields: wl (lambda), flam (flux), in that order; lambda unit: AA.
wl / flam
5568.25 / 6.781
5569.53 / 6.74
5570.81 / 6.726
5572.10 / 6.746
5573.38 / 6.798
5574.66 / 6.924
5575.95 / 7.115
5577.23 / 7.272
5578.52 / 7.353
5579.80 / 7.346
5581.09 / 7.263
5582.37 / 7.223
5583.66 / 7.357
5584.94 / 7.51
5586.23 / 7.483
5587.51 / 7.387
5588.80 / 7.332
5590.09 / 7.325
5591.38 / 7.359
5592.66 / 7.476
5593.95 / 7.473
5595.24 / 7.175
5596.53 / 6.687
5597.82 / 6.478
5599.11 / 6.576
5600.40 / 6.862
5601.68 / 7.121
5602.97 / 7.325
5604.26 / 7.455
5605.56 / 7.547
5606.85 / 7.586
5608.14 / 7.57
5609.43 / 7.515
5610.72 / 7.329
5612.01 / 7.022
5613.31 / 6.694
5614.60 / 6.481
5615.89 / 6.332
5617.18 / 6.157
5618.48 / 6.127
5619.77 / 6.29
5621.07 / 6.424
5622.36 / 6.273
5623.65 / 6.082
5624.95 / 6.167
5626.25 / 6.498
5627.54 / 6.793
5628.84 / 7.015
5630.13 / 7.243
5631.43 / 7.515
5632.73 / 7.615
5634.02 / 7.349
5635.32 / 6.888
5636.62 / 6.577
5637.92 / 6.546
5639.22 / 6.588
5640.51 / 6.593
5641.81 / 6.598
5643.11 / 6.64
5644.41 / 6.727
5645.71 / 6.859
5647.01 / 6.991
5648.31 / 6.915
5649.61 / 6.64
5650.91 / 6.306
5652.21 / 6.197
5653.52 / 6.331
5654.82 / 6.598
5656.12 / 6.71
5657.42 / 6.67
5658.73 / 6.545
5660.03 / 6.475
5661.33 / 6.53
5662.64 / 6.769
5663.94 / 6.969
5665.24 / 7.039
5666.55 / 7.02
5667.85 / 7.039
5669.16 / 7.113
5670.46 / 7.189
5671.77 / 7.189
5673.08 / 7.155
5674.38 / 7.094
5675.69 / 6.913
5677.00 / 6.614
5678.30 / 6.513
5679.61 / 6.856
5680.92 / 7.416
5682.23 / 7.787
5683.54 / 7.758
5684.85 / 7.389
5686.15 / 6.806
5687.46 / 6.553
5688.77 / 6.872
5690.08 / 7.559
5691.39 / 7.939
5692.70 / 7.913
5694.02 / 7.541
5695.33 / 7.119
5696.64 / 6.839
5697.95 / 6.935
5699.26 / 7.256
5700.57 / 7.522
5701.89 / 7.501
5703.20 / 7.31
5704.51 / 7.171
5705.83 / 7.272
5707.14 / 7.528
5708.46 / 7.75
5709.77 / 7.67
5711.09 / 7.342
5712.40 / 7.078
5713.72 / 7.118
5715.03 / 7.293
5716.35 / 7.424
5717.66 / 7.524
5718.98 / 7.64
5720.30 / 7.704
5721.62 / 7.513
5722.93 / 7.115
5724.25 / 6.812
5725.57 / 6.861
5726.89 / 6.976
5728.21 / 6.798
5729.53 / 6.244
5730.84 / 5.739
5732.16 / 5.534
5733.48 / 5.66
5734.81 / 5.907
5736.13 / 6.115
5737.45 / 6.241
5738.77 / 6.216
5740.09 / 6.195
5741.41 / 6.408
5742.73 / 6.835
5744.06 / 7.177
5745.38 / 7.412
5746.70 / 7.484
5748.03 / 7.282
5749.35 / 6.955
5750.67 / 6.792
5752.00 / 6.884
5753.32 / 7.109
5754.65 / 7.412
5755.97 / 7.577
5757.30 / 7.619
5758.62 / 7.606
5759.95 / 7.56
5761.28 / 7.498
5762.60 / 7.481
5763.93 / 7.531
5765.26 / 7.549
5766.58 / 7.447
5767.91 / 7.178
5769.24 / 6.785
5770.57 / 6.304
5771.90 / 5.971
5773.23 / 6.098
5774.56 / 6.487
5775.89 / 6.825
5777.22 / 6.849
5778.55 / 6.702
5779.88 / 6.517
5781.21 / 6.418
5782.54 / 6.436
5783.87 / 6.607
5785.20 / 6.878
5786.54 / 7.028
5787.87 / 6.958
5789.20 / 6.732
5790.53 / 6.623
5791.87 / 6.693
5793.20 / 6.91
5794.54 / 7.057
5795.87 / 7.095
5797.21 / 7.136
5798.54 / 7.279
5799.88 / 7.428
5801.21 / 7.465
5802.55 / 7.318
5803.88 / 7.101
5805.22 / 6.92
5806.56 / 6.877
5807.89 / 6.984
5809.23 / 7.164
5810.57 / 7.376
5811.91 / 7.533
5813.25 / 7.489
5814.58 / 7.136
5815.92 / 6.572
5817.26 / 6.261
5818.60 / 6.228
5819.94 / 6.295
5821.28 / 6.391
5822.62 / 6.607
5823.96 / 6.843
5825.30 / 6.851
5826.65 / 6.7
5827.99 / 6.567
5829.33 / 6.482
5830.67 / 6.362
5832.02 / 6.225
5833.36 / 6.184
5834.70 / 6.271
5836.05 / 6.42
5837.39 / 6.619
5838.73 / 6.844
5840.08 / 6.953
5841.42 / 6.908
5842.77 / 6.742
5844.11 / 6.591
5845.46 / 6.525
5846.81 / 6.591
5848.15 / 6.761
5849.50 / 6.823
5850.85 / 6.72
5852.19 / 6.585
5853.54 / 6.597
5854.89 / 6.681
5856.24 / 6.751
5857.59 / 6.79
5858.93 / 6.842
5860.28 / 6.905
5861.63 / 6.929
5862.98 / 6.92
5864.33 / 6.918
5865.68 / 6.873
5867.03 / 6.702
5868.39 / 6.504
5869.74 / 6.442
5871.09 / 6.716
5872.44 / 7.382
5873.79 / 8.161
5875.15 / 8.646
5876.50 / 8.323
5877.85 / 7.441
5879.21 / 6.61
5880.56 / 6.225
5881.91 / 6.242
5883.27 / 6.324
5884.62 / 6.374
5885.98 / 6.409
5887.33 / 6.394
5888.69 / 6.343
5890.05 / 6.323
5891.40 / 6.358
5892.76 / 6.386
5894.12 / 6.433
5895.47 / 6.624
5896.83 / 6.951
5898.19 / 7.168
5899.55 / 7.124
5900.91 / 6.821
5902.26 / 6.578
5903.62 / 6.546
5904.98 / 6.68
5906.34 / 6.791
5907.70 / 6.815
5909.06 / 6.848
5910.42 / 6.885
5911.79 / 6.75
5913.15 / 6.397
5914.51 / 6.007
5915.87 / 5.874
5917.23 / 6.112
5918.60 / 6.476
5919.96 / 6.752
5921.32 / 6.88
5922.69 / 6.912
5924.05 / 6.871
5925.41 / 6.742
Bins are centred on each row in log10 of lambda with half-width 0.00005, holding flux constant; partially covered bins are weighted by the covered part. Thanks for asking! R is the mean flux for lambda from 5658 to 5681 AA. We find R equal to 6.9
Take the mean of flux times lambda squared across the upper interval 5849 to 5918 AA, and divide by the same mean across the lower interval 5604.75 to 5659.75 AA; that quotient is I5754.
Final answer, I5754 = 1.1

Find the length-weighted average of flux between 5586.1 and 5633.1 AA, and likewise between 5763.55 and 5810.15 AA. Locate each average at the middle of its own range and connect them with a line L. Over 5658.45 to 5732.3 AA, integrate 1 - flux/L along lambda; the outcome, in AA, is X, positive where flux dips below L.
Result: -2.1 AA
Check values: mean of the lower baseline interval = 6.96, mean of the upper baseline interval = 6.89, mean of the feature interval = 7.12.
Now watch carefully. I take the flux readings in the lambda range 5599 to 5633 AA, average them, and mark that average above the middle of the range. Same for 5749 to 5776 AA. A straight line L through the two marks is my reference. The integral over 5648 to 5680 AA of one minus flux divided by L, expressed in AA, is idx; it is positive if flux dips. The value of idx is 0.8 AA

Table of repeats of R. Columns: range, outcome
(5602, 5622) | 6.92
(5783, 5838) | 6.82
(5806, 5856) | 6.7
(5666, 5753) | 7.04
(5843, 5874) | 6.79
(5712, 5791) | 6.88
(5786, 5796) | 6.88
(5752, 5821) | 6.98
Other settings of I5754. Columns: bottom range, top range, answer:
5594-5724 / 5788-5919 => 1.03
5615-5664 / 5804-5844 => 1.08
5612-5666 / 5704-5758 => 1.08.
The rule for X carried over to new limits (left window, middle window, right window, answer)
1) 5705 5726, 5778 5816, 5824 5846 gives -0.9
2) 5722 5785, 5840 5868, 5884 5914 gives -0.3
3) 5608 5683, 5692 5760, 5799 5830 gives -2.0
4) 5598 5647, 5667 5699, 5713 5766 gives -1.2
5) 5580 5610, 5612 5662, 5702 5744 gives 3.5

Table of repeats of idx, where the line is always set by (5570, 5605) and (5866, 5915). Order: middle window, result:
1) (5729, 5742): 1.76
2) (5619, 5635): 0.75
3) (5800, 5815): -0.76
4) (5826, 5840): 0.73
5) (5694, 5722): -1.44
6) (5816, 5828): 0.58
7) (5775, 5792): 0.48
